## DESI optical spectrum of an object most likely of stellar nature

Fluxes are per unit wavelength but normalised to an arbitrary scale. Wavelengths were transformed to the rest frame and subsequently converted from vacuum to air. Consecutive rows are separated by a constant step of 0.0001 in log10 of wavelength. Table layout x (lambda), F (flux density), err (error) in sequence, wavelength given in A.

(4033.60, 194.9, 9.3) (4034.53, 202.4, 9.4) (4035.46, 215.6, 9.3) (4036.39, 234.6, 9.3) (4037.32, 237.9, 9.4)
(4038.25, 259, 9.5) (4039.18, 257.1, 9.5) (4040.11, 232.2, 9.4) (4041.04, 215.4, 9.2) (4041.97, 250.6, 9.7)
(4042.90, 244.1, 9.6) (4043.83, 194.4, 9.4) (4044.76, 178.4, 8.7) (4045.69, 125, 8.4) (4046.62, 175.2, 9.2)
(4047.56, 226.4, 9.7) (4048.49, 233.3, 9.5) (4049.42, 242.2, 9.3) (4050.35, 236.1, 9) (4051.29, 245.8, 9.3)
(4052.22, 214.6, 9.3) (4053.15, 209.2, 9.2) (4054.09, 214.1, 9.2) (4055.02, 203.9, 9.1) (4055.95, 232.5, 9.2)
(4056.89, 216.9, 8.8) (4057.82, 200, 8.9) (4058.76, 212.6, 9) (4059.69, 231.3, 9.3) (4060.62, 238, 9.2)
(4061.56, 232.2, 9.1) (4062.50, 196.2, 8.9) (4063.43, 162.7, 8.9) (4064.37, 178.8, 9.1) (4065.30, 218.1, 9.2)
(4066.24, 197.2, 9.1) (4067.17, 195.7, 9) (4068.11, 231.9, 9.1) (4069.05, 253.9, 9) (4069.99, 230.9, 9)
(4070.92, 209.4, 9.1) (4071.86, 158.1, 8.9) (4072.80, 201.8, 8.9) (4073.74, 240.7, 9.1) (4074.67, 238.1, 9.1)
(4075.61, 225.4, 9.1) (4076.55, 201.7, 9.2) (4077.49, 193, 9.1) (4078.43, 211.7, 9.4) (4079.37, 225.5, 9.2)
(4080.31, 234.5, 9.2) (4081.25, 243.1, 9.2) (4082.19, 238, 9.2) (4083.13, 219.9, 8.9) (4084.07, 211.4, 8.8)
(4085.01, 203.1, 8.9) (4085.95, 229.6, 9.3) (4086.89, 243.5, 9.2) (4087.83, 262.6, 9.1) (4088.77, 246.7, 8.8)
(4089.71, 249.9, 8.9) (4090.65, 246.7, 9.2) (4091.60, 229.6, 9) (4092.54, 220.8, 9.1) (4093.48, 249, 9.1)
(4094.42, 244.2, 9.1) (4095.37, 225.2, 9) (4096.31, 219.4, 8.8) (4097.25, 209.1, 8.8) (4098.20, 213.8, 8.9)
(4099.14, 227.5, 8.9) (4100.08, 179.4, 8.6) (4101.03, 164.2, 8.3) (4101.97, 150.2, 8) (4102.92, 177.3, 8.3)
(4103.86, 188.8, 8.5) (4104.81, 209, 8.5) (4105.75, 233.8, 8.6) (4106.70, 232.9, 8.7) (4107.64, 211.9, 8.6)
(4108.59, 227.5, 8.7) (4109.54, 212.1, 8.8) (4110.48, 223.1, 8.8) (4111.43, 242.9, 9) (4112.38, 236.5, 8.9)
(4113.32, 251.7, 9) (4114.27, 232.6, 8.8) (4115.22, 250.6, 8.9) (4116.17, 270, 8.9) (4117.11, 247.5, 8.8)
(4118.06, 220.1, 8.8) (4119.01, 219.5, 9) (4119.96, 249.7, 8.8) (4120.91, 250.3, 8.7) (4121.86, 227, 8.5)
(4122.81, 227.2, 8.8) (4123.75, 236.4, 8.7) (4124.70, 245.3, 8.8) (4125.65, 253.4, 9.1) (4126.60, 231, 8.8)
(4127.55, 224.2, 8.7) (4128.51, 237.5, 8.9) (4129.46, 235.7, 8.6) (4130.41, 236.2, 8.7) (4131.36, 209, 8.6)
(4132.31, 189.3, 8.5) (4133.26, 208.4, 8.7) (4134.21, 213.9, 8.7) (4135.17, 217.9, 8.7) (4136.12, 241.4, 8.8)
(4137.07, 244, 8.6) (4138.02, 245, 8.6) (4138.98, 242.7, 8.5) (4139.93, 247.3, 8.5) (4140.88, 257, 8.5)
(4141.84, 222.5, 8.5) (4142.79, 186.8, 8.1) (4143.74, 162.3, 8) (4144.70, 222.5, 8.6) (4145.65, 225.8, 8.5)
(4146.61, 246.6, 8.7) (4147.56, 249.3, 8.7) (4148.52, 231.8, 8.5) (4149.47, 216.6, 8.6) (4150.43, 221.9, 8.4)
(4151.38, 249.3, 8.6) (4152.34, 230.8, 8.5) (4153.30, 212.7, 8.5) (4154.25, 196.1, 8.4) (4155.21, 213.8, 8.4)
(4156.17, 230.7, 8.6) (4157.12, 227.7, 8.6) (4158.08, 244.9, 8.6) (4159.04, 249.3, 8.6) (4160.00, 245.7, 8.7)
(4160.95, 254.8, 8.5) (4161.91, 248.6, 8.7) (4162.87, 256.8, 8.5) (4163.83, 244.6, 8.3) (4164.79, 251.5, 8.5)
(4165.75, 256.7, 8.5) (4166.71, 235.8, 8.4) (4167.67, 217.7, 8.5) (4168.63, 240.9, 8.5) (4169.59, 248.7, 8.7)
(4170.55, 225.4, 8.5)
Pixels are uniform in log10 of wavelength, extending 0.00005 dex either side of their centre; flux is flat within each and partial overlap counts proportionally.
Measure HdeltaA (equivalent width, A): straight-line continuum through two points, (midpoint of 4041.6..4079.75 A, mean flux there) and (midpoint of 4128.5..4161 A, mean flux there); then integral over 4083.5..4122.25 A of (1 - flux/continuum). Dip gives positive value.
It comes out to -0.9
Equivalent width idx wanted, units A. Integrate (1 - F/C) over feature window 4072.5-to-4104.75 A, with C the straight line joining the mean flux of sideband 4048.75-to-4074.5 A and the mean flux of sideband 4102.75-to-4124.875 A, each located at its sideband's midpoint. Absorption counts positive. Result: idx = 0.5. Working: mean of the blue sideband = 215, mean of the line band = 220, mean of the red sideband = 231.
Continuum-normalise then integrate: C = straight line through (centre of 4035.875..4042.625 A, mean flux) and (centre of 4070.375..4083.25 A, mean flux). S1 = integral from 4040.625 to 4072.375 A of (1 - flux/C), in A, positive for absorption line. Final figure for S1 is 2.5 A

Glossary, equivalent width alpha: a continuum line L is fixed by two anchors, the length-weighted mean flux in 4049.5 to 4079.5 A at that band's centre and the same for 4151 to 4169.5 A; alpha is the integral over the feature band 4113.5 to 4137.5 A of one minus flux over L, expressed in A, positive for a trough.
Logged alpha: -0.41 A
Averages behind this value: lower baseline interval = 215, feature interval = 233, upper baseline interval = 237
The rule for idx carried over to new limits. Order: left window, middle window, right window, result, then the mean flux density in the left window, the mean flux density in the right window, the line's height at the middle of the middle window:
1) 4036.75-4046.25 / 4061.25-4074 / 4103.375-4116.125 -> 0.9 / 219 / 229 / 223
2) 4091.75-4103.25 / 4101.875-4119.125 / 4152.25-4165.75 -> -0.9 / 208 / 237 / 214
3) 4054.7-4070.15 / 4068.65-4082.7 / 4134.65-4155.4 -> -0.3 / 213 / 227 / 216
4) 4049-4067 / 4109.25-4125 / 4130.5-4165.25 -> -1.0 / 215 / 230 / 224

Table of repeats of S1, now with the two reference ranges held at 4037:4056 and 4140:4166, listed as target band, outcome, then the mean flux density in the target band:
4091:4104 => 1.0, 208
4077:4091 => -0.4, 231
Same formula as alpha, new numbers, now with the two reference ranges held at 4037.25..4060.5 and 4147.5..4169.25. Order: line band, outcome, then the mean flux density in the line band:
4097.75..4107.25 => 1.2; 198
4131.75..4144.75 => 0.6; 221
